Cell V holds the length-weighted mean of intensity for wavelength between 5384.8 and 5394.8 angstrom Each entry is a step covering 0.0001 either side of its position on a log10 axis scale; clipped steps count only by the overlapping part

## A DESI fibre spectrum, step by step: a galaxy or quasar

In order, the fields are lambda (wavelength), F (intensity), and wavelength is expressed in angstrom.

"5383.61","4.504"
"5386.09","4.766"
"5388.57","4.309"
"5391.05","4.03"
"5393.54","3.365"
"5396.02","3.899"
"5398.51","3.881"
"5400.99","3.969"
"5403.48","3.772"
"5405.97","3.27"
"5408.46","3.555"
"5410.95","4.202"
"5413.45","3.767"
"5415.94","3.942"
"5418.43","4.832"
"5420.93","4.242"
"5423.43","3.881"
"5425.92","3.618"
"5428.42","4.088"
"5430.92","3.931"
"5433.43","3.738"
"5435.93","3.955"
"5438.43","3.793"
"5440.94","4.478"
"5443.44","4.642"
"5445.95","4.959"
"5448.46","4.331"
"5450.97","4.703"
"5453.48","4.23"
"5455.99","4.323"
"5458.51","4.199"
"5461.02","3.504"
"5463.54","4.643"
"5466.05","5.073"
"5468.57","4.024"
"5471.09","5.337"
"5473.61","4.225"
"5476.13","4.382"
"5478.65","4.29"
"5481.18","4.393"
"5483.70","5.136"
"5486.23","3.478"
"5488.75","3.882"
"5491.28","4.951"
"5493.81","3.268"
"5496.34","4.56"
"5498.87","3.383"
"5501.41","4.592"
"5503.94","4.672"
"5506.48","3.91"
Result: 4.12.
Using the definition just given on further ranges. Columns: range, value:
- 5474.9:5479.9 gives 4.34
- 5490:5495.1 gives 4.11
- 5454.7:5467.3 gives 4.35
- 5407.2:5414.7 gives 3.84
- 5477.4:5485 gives 4.6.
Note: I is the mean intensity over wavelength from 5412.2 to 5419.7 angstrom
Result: 4.18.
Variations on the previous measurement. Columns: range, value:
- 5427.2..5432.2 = 4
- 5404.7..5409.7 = 3.41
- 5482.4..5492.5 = 4.36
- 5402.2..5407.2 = 3.52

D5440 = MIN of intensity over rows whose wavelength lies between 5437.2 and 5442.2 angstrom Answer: 3.793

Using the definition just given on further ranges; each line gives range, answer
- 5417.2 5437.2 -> 3.618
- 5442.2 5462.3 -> 3.504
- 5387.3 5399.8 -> 3.365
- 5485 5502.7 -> 3.268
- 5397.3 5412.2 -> 3.27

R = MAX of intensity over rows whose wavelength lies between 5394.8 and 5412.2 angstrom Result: 4.202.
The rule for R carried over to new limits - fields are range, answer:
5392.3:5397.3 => 3.899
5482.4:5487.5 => 5.136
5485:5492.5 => 4.951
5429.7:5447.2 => 4.959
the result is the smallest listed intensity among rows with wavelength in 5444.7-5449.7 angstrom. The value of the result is 4.331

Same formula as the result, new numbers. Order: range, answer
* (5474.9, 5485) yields 4.29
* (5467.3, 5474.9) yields 4.024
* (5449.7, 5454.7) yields 4.23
